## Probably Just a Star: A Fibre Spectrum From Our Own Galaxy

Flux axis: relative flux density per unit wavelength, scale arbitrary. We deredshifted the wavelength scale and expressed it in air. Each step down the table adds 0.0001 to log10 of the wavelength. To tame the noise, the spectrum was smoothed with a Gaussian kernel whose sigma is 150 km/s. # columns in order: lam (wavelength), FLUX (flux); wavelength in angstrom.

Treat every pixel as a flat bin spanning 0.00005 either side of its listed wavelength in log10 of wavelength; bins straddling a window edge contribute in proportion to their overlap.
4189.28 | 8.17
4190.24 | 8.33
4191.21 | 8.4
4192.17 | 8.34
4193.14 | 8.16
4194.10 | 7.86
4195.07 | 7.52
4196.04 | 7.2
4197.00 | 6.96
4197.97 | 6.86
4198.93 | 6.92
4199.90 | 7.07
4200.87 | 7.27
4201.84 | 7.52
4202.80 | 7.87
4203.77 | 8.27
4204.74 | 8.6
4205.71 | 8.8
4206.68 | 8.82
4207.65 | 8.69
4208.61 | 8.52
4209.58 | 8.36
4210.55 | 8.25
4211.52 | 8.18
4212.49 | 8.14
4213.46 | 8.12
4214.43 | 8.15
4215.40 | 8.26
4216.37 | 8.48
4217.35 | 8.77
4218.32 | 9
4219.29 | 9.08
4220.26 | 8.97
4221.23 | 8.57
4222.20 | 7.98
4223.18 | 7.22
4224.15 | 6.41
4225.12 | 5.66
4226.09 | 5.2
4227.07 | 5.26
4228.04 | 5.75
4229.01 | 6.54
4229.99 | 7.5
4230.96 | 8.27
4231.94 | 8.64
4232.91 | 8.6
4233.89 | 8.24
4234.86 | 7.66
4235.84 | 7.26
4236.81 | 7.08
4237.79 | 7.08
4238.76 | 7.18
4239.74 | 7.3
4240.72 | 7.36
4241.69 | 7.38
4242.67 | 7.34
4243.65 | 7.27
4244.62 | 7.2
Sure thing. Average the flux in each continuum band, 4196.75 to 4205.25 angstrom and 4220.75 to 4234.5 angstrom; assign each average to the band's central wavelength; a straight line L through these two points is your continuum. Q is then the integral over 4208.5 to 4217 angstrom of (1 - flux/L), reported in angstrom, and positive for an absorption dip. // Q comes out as -1.1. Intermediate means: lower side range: 7.5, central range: 8.26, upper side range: 7.14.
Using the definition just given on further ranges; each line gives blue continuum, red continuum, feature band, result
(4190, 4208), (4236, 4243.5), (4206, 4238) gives -1.2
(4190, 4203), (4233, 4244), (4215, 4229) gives 0.1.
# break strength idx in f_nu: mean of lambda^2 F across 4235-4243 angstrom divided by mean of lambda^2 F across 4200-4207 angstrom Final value 0.91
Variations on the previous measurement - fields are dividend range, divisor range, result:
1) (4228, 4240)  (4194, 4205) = 1.03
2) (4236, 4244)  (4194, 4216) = 0.93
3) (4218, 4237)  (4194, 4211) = 0.96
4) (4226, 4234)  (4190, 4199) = 0.95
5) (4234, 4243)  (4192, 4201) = 1.01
